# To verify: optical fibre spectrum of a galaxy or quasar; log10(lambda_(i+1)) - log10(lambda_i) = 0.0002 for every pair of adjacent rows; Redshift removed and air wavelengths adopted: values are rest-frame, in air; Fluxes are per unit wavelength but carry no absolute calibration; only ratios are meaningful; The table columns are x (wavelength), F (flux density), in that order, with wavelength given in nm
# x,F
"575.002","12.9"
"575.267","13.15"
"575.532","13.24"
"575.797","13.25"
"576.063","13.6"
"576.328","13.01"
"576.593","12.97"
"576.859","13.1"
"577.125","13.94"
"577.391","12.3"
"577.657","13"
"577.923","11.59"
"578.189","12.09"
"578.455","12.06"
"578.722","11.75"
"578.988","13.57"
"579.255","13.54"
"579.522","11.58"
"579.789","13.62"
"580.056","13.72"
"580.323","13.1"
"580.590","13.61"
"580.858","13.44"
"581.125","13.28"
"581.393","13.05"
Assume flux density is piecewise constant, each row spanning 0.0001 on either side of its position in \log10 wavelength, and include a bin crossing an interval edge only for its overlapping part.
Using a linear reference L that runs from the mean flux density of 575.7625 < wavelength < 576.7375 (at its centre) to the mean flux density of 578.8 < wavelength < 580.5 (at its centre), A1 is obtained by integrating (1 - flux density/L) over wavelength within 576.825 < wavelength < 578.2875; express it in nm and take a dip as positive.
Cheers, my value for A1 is 0.06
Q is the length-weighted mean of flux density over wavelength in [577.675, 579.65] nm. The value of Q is 12.4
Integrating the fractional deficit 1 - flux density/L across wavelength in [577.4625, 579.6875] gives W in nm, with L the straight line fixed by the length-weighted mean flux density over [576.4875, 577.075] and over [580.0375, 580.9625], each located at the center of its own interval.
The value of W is 0.15 nm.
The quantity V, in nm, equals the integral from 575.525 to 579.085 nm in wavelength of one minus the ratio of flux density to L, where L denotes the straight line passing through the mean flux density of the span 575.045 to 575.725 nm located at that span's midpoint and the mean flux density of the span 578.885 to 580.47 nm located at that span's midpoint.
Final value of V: 0.101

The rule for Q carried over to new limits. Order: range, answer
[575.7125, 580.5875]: 12.9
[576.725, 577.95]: 12.9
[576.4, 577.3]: 13.3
